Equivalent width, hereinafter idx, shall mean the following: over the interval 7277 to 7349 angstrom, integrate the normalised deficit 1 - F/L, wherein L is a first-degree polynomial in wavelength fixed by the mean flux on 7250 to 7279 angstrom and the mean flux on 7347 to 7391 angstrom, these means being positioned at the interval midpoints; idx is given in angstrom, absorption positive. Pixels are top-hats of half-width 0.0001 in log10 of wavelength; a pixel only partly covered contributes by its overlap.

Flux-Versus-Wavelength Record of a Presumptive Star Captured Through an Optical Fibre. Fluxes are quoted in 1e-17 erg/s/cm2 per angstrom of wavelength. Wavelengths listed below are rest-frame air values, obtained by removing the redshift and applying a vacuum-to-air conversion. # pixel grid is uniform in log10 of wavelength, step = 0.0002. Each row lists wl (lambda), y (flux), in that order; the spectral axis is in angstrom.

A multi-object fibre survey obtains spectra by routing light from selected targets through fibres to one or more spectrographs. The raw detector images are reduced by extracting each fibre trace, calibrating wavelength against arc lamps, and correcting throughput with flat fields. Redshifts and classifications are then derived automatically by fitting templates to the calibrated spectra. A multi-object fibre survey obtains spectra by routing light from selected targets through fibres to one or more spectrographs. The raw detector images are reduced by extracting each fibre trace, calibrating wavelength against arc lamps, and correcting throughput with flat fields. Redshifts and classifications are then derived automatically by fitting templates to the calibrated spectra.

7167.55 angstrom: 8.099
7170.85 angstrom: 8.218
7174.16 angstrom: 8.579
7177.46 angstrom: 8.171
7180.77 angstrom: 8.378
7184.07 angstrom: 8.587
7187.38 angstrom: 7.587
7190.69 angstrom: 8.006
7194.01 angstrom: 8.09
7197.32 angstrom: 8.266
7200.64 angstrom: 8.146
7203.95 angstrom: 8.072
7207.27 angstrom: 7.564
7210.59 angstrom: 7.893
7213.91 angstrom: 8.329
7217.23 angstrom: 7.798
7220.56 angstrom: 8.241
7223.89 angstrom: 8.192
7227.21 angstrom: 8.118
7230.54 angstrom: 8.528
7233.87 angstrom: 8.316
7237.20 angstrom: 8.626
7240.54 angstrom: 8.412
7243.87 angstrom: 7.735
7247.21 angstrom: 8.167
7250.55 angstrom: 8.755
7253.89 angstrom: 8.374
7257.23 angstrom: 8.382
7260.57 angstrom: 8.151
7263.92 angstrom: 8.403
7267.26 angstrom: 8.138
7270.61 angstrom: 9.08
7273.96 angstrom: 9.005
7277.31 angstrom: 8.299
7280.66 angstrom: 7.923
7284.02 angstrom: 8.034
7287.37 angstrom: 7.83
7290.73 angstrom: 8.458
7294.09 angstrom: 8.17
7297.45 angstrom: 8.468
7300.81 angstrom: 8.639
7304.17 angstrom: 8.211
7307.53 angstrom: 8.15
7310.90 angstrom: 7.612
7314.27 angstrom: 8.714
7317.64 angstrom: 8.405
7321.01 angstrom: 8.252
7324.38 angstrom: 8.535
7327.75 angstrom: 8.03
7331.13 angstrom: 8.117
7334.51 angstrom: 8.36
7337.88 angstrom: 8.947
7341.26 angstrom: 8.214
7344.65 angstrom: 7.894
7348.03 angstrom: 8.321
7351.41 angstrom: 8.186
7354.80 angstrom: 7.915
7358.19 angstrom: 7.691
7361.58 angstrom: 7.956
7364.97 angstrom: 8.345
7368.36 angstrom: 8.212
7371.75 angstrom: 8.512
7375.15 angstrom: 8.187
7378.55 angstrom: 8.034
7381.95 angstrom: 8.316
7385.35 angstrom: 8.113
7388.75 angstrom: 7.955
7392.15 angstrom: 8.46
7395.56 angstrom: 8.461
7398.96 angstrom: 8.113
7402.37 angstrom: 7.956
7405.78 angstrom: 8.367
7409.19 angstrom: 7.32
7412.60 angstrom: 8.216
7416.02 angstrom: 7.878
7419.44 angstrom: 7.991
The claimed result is 0.7 angstrom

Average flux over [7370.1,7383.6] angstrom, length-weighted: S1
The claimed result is 8.26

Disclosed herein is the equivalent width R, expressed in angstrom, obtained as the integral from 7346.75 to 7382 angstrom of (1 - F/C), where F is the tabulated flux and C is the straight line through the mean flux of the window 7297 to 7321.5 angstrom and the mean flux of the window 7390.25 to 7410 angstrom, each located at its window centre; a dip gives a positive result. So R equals 0.28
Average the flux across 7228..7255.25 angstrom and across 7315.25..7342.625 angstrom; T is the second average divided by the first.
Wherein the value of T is 1.00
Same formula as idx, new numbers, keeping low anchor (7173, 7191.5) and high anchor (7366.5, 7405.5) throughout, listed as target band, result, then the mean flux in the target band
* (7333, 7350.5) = -0.3 angstrom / 8.34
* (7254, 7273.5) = -0.6 angstrom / 8.46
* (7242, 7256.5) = -0.1 angstrom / 8.27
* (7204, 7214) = 0.4 angstrom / 7.89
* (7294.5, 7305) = -0.3 angstrom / 8.43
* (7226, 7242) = -0.4 angstrom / 8.41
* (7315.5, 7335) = -0.2 angstrom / 8.29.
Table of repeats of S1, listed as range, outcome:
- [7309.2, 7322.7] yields 8.24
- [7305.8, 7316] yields 8.16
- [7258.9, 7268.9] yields 8.23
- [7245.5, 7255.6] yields 8.43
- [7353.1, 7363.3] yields 7.85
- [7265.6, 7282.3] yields 8.49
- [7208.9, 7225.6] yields 8.09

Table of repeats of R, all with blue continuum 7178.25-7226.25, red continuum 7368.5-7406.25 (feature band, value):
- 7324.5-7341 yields -0.38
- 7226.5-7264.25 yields -1.01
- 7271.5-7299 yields -0.51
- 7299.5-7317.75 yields -0.24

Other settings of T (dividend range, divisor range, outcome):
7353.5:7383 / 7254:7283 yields 0.97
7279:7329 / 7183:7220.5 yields 1.03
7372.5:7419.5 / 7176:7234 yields 1.00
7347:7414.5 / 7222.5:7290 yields 0.98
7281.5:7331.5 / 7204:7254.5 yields 1.01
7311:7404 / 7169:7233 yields 1.01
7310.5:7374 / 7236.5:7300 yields 0.99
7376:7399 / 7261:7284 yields 0.98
